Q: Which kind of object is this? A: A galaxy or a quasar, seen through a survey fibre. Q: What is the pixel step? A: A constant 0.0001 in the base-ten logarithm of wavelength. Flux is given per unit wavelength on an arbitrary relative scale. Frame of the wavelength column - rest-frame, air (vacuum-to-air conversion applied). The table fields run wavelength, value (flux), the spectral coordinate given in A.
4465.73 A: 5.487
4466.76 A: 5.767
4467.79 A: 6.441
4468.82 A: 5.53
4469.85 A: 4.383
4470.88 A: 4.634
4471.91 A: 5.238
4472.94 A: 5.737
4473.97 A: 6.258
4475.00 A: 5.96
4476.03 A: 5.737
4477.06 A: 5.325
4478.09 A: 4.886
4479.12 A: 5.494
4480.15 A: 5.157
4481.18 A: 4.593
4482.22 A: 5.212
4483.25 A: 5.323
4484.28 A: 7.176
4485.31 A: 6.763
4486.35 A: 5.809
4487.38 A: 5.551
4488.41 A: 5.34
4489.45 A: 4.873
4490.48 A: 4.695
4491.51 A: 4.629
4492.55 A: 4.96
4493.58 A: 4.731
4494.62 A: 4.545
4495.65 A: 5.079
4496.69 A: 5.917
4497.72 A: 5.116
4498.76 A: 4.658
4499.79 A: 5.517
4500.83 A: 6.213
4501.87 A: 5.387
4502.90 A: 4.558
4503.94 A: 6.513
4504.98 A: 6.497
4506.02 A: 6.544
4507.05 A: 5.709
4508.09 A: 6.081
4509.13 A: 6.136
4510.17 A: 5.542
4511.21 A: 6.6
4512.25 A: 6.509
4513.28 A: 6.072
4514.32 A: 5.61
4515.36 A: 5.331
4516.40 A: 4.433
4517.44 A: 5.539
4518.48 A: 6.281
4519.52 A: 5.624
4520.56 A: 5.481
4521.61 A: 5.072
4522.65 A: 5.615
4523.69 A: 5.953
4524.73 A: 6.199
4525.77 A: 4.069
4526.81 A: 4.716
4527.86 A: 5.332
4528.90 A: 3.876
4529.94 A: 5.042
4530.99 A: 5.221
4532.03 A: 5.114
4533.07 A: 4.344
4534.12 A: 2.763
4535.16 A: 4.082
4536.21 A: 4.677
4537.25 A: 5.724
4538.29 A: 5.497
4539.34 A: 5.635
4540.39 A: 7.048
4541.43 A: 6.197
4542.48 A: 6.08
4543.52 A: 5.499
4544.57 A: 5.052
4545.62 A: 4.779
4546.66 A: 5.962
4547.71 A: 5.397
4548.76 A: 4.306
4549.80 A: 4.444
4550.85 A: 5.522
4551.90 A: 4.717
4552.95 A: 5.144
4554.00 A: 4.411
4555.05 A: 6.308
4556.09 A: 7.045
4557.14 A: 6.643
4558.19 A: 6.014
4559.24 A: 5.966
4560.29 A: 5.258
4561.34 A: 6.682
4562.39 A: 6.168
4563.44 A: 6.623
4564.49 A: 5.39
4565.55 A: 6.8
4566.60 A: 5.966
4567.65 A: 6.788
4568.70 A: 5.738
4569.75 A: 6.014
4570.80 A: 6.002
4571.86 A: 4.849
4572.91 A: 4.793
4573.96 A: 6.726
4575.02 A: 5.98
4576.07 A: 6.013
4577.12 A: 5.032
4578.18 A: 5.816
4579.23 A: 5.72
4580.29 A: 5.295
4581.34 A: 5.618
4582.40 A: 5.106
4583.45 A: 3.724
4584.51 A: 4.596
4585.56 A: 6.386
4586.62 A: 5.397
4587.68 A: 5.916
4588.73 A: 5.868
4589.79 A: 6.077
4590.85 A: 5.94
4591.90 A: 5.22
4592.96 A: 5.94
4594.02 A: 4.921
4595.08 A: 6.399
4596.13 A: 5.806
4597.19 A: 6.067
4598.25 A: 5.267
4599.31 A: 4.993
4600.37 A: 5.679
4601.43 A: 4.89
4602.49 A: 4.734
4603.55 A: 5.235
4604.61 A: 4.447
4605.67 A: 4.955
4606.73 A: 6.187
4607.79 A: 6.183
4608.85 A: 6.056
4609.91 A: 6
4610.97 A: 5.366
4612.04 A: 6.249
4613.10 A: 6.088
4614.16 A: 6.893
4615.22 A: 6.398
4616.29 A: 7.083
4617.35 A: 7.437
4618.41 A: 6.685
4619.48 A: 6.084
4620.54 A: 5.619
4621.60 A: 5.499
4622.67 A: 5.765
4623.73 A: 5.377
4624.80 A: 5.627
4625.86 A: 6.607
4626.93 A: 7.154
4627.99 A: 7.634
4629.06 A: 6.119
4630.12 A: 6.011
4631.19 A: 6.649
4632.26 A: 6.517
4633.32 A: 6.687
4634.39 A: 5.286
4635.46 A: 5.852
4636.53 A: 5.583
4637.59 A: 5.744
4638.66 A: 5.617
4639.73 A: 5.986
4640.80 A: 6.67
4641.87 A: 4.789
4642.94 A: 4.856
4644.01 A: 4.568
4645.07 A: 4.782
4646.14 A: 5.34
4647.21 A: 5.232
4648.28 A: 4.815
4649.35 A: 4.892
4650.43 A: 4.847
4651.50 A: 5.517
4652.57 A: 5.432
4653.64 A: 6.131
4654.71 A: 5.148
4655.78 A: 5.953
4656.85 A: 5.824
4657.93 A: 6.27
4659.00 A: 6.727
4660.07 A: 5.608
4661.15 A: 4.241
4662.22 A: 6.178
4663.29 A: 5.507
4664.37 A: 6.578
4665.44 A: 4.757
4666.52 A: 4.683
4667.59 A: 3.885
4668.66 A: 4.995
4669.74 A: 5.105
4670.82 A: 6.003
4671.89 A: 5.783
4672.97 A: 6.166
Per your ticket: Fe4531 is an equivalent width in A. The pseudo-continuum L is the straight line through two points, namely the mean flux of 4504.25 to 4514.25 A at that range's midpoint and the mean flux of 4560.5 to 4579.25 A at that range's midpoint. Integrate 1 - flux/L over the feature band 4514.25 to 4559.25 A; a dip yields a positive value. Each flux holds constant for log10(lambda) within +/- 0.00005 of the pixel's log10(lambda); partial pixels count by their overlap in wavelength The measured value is 5.7 A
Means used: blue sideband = 6.17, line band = 5.3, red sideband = 5.94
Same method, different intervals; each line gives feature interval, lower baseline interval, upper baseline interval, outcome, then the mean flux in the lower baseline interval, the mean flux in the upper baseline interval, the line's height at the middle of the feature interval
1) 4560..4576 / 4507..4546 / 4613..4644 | -0.89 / 5.38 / 6.12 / 5.68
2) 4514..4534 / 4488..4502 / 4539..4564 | 0.96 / 5.11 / 5.71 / 5.41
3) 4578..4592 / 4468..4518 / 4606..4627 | 1.25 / 5.51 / 6.18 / 6.01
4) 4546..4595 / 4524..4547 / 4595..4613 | -2.89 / 5.13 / 5.55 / 5.35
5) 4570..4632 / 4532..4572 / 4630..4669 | -2.92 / 5.57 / 5.51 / 5.54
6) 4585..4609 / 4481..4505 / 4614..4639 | 1.87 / 5.39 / 6.24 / 6.05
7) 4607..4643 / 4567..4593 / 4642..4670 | -4.71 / 5.62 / 5.3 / 5.43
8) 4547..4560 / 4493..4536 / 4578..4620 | 0.06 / 5.35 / 5.72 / 5.52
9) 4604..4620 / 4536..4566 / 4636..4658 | -1.81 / 5.7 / 5.41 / 5.52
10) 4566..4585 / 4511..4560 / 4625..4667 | -0.19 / 5.37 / 5.71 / 5.5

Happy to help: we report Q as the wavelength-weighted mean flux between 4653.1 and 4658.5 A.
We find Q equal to 5.87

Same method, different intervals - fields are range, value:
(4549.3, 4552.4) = 4.89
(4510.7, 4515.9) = 6.02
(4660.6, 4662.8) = 5.22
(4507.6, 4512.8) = 6.18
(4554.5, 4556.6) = 6.67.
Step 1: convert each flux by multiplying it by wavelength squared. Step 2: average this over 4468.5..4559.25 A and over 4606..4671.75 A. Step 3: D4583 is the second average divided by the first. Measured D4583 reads 1.1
